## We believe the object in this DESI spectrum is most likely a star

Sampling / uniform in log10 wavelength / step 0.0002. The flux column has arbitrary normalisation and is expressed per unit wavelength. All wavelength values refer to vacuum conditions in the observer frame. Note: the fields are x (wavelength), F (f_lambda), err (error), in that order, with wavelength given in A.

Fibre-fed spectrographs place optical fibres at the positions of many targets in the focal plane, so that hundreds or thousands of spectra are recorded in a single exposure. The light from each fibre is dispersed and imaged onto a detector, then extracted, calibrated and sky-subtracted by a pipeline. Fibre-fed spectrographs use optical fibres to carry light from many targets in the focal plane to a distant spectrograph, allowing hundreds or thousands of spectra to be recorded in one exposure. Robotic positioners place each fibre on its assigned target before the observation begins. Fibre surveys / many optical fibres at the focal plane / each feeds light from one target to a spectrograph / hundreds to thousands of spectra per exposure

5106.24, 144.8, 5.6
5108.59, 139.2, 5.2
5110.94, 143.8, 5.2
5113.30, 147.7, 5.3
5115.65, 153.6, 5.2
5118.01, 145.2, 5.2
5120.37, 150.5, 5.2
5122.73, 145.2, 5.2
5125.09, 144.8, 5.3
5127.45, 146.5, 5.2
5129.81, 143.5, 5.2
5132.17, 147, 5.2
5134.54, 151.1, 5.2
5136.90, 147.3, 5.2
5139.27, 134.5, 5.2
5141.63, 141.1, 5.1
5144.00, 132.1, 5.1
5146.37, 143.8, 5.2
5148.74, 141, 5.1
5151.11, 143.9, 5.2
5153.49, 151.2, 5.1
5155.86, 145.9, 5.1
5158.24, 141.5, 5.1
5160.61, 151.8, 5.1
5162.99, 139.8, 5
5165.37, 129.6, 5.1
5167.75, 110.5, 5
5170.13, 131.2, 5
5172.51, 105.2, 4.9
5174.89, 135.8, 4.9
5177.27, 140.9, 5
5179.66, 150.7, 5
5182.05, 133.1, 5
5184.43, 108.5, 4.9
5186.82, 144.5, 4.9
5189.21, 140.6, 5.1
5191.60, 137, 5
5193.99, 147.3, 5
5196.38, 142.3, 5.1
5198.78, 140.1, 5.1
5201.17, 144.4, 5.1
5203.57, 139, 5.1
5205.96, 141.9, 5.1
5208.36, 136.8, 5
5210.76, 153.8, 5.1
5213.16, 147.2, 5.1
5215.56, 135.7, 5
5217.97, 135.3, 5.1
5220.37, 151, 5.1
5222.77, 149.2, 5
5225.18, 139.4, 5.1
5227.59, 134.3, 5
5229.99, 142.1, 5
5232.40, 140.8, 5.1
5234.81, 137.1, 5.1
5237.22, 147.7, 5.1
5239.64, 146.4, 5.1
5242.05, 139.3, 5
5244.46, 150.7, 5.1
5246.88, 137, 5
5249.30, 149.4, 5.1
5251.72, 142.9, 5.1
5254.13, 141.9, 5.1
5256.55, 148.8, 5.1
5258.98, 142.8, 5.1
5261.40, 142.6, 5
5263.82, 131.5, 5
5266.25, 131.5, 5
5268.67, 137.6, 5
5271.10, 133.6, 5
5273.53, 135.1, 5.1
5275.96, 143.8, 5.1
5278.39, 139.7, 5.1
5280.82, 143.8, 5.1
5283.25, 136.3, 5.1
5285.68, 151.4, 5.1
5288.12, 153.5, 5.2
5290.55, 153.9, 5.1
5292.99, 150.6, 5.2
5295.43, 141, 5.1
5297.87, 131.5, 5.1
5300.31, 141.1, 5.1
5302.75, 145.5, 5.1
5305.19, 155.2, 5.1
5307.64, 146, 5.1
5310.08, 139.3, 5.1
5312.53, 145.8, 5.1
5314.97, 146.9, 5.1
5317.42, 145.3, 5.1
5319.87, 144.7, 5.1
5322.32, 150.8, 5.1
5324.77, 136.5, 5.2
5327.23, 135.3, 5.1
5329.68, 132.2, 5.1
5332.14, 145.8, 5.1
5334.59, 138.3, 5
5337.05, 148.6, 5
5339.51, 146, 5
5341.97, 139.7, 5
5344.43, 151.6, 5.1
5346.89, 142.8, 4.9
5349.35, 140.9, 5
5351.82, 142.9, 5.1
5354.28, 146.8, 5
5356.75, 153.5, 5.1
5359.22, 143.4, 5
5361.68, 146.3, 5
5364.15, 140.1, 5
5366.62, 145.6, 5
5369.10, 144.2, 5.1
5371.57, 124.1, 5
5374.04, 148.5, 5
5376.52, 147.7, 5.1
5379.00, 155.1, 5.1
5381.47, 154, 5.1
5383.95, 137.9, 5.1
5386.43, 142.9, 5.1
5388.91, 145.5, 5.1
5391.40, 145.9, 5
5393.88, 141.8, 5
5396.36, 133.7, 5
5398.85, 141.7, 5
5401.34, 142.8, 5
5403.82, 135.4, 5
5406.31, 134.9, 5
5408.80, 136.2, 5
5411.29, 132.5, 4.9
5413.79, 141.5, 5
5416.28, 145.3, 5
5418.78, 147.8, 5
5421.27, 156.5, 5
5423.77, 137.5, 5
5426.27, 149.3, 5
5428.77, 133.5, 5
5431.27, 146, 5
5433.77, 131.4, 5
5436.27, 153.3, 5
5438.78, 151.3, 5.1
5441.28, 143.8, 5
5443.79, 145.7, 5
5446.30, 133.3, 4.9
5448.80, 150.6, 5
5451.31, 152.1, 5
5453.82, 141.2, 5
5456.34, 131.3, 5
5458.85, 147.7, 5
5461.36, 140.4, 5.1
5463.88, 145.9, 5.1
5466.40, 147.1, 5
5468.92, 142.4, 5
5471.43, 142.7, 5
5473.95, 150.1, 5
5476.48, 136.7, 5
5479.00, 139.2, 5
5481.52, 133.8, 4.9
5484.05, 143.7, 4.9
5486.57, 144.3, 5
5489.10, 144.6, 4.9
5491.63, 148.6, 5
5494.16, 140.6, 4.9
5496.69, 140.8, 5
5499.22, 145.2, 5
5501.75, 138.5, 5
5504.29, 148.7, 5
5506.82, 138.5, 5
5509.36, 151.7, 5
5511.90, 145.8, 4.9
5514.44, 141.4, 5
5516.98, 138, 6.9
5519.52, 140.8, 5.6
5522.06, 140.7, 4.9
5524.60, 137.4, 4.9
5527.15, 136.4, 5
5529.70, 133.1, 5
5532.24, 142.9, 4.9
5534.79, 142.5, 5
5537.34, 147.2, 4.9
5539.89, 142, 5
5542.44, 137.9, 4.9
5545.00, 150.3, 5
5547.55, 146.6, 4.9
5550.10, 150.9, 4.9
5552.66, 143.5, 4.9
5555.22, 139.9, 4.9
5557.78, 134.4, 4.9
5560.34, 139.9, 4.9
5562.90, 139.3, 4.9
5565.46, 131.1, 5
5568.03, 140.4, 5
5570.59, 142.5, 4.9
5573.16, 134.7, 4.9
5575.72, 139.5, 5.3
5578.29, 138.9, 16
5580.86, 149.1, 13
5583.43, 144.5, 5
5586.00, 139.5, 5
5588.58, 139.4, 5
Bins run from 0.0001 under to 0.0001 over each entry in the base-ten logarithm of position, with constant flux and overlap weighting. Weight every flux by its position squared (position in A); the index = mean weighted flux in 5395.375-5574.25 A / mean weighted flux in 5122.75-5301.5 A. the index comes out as 1.12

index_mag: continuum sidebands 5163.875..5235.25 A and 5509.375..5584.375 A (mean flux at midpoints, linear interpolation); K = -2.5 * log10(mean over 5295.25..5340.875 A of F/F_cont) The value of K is -0.03 mag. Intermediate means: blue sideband 138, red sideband 141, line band 143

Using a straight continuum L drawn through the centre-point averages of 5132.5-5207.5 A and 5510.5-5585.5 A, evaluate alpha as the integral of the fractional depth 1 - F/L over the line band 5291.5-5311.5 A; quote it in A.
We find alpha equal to -0.7 A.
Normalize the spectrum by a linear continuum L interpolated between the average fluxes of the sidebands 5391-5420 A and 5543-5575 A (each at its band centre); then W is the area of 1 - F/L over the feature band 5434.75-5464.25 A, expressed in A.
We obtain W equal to -0.9 A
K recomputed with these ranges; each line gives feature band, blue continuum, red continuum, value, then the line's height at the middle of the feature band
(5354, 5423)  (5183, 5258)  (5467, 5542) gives -0.01 mag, 142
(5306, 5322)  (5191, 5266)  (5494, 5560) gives -0.02 mag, 142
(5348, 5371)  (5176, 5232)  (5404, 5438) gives -0.02 mag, 142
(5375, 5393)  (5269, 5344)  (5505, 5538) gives -0.03 mag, 143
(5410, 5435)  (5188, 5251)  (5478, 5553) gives 0.00 mag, 143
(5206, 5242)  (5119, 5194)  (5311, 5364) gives -0.01 mag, 141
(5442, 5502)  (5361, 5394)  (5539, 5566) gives 0.00 mag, 143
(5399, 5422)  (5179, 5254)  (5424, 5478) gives 0.02 mag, 143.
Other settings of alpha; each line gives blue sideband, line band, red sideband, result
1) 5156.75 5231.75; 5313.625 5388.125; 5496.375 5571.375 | -2.25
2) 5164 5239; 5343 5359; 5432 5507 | -0.60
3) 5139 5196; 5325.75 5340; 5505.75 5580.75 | -0.20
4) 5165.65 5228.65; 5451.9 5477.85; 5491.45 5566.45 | -0.34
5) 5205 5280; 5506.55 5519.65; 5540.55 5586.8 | -0.17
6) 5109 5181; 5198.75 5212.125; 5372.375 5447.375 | -0.13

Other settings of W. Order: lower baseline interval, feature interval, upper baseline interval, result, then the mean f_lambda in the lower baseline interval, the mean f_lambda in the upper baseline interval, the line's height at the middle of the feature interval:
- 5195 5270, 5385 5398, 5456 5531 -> 0.0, 142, 142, 142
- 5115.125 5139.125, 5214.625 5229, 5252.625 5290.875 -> 0.2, 147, 142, 143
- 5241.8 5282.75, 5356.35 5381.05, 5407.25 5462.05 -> -0.5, 141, 143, 142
